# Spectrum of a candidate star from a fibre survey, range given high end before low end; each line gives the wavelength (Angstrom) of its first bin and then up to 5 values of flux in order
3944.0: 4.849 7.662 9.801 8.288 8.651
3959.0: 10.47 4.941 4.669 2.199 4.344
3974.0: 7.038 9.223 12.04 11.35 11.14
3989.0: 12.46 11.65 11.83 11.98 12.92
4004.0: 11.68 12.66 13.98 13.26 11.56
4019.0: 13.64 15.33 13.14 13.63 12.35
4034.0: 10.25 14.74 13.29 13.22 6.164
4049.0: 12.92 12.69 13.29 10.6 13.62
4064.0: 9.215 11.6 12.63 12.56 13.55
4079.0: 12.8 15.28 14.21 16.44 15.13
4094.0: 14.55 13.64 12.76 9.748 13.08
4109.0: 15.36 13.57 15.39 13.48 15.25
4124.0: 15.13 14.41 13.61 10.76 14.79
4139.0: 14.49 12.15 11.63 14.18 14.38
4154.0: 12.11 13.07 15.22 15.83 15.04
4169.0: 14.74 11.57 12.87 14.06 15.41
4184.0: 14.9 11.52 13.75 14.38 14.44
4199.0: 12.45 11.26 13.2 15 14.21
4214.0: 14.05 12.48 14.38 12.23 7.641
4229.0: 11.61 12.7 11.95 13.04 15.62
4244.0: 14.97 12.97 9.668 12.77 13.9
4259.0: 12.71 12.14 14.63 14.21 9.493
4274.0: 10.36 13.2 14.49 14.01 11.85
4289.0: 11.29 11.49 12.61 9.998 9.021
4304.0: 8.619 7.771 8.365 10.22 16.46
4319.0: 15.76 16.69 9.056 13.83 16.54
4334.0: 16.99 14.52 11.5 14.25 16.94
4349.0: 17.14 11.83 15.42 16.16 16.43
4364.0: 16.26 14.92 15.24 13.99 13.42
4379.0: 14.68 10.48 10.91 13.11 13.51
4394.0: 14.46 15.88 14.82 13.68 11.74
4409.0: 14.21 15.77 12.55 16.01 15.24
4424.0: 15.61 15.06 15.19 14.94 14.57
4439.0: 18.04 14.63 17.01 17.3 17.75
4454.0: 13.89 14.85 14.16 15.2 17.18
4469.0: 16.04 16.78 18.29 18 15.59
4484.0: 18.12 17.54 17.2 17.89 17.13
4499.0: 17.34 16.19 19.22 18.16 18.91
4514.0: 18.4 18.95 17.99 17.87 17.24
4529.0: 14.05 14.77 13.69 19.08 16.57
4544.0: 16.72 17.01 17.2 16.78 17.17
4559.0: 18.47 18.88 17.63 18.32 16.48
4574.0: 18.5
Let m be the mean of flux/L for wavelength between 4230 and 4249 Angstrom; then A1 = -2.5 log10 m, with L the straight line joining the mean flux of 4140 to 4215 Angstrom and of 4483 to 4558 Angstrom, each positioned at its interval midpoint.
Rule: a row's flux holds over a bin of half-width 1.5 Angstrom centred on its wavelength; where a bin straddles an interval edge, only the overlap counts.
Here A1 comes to 0.07 mag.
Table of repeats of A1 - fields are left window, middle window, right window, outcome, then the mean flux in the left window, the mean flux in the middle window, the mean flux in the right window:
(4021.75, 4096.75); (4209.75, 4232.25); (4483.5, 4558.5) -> 0.17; 12.9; 12.4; 17.3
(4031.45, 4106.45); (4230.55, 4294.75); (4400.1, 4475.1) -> 0.11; 12.7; 12.7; 15.4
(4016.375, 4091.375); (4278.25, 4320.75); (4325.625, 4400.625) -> 0.21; 12.8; 11.6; 14.5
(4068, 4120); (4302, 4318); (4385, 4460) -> 0.36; 13.8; 10.4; 14.9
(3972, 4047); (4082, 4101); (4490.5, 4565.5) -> -0.14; 12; 14.6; 17.3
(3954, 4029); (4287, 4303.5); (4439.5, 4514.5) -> 0.33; 10.6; 10.8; 16.9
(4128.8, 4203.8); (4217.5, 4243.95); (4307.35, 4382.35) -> 0.10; 13.5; 12.5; 14.2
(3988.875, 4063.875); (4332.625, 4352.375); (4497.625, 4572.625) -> 0.04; 12.5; 14.9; 17.3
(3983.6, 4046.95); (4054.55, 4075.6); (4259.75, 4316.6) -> 0.03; 12.5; 11.9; 11.5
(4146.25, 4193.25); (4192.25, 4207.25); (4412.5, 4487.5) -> 0.08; 13.9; 13.2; 16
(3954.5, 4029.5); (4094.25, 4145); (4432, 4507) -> -0.11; 10.6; 13.6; 16.6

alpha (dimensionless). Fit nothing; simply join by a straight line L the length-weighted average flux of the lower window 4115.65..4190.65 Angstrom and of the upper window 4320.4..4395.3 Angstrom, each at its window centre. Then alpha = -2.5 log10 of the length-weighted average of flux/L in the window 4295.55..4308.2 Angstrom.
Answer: 0.47 mag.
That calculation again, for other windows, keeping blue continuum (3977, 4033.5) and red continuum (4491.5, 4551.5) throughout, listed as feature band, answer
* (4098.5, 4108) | 0.113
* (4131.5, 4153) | 0.045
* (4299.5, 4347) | 0.196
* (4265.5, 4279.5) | 0.218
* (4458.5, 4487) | 0.008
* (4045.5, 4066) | 0.130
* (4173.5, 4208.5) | 0.047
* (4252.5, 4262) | 0.139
